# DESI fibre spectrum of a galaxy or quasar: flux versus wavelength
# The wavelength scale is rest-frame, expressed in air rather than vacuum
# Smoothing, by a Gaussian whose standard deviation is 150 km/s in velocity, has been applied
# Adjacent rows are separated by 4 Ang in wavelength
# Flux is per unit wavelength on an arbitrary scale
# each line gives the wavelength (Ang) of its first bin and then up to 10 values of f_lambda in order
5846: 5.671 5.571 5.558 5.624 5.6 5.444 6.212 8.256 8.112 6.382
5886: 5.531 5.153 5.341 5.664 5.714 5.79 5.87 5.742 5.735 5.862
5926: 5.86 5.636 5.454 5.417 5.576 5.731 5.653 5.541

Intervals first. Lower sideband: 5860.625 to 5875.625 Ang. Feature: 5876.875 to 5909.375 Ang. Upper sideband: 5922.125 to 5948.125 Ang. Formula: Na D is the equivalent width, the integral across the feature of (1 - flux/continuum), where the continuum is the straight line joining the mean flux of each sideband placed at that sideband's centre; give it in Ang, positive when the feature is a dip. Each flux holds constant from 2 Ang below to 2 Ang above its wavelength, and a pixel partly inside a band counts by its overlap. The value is 1.0 Ang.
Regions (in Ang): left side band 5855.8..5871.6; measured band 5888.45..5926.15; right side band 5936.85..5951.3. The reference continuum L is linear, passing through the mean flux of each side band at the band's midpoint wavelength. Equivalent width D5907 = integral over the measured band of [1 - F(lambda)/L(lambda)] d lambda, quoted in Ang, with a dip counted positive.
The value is -0.1 Ang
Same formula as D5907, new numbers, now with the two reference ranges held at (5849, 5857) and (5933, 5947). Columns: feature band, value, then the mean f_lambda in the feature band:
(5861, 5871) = -0.28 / 5.72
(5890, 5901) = 0.19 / 5.46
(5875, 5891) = -2.67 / 6.49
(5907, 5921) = -0.61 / 5.79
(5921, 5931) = -0.45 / 5.79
